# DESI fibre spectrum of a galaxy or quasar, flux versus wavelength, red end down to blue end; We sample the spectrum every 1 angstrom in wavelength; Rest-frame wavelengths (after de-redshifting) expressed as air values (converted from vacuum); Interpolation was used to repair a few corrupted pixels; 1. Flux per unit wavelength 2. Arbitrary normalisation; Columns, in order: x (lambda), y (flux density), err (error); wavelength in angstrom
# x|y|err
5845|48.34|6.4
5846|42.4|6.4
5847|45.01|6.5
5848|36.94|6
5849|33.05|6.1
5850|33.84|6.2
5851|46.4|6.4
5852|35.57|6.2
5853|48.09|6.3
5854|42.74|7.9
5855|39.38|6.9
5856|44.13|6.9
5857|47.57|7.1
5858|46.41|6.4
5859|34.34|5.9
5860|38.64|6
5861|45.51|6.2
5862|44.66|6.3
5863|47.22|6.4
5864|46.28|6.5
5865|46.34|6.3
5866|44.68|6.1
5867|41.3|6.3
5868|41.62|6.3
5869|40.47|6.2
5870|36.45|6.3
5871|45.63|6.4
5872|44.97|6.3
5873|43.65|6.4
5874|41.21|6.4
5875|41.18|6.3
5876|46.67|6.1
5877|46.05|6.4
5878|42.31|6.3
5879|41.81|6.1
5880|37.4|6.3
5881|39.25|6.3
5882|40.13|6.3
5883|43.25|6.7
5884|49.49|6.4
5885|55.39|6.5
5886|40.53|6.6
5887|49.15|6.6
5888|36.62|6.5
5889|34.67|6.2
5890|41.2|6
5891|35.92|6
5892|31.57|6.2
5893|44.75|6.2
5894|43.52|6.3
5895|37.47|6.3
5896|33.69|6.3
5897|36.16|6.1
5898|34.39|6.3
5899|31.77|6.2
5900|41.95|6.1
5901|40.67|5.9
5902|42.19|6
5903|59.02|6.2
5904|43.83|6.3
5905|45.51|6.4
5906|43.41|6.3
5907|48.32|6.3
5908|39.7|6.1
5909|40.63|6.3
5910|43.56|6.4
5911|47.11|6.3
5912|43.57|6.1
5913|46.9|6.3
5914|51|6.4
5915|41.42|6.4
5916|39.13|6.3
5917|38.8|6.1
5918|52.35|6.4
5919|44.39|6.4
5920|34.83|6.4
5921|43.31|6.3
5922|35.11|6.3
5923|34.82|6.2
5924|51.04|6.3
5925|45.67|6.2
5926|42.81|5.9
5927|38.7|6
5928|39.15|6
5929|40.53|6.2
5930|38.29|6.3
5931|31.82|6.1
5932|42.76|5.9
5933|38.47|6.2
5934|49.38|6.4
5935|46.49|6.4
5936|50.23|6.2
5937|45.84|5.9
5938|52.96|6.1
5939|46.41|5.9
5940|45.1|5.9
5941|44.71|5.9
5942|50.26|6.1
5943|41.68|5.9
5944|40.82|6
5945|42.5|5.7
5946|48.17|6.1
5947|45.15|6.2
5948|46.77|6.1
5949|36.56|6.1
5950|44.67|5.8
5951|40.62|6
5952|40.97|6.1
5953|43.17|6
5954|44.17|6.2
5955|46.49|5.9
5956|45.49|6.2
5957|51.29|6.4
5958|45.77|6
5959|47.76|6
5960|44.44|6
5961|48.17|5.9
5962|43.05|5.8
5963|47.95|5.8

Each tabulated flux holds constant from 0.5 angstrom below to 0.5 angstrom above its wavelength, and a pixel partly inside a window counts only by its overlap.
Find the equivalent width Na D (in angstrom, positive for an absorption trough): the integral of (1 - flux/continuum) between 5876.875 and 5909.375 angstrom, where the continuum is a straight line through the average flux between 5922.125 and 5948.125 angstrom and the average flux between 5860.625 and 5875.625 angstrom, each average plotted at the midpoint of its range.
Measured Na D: 1.5 angstrom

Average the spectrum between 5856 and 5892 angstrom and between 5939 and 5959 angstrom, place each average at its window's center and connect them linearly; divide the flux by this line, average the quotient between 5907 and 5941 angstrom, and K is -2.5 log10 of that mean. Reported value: 0.02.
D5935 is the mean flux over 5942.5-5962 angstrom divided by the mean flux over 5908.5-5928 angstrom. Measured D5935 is 1.04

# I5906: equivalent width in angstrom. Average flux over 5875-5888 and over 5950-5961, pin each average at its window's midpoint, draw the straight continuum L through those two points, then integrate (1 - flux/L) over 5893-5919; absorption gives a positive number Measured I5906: 0.9 angstrom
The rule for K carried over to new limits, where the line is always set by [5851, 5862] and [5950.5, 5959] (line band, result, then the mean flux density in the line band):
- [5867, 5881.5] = 0.02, 42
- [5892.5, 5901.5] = 0.14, 38.3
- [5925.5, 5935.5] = 0.09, 40.8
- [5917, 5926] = 0.04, 42.5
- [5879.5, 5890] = 0.02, 42.5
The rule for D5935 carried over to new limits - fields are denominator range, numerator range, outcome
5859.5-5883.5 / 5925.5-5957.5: 1.02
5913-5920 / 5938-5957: 1.01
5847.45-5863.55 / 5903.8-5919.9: 1.06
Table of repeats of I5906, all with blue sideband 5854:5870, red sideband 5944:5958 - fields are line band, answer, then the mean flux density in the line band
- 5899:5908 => -0.2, 44.5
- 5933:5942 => -0.7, 47.3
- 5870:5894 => 0.6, 42.2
